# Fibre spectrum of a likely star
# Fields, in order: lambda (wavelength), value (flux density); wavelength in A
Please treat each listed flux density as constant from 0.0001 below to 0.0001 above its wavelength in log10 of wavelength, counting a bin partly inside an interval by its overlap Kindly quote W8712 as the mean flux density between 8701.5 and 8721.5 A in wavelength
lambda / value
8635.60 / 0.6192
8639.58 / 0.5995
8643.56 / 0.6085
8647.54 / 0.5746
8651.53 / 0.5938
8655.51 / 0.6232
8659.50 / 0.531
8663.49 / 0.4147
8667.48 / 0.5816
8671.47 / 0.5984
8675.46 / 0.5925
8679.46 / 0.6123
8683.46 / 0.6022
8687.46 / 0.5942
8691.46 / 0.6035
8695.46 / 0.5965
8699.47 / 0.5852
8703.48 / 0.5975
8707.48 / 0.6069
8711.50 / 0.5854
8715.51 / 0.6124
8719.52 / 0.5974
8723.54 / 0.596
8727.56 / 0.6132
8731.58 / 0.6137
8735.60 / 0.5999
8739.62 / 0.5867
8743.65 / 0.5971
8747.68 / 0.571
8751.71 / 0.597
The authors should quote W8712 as 0.6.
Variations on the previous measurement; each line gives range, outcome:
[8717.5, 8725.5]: 0.597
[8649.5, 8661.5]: 0.582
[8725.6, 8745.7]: 0.602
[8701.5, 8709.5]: 0.602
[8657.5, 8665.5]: 0.473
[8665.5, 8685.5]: 0.597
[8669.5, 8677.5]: 0.596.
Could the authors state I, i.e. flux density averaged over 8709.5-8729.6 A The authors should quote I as 0.601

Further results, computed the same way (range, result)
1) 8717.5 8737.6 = 0.604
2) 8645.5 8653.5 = 0.584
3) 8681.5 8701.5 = 0.596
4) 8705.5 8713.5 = 0.595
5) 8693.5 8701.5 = 0.59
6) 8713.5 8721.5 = 0.605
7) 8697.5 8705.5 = 0.592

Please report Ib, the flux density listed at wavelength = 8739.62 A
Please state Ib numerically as 0.5867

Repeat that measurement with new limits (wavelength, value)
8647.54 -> 0.5746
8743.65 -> 0.5971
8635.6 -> 0.6192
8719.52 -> 0.5974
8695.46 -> 0.5965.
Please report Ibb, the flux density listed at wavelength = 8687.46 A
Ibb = 0.5942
